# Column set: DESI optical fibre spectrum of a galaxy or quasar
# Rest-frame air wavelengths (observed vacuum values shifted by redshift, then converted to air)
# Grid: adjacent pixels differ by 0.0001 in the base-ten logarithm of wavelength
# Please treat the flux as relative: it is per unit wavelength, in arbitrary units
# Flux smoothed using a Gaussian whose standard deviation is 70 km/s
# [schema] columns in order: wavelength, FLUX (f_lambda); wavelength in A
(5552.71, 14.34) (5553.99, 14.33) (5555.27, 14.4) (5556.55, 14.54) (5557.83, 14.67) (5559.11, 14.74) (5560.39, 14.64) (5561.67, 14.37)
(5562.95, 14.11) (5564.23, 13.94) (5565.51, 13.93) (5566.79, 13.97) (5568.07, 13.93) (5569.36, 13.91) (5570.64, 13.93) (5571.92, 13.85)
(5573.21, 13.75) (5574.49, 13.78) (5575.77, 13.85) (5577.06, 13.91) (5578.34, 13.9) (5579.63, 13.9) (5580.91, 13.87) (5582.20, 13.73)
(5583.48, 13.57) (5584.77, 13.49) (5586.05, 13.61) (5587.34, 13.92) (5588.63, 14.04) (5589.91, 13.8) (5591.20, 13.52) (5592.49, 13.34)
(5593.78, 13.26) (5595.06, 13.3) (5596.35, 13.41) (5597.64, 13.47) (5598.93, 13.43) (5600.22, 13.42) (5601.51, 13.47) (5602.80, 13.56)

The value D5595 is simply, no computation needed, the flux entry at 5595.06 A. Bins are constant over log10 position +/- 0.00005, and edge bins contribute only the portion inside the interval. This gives 13.3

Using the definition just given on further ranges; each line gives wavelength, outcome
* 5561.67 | 14.37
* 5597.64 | 13.47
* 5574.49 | 13.78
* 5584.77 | 13.49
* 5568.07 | 13.93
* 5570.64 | 13.93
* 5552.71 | 14.34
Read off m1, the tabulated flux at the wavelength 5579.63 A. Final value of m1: 13.9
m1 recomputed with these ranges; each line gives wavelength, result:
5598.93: 13.43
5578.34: 13.9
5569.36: 13.91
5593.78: 13.26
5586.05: 13.61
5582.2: 13.73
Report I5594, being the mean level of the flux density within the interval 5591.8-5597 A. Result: 13.3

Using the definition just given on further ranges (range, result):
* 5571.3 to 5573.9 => 13.8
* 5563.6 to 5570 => 13.9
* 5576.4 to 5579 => 13.9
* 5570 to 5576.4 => 13.8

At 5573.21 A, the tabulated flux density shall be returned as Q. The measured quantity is 13.75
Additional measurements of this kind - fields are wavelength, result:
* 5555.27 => 14.4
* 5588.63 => 14.04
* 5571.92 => 13.85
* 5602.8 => 13.56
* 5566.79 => 13.97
